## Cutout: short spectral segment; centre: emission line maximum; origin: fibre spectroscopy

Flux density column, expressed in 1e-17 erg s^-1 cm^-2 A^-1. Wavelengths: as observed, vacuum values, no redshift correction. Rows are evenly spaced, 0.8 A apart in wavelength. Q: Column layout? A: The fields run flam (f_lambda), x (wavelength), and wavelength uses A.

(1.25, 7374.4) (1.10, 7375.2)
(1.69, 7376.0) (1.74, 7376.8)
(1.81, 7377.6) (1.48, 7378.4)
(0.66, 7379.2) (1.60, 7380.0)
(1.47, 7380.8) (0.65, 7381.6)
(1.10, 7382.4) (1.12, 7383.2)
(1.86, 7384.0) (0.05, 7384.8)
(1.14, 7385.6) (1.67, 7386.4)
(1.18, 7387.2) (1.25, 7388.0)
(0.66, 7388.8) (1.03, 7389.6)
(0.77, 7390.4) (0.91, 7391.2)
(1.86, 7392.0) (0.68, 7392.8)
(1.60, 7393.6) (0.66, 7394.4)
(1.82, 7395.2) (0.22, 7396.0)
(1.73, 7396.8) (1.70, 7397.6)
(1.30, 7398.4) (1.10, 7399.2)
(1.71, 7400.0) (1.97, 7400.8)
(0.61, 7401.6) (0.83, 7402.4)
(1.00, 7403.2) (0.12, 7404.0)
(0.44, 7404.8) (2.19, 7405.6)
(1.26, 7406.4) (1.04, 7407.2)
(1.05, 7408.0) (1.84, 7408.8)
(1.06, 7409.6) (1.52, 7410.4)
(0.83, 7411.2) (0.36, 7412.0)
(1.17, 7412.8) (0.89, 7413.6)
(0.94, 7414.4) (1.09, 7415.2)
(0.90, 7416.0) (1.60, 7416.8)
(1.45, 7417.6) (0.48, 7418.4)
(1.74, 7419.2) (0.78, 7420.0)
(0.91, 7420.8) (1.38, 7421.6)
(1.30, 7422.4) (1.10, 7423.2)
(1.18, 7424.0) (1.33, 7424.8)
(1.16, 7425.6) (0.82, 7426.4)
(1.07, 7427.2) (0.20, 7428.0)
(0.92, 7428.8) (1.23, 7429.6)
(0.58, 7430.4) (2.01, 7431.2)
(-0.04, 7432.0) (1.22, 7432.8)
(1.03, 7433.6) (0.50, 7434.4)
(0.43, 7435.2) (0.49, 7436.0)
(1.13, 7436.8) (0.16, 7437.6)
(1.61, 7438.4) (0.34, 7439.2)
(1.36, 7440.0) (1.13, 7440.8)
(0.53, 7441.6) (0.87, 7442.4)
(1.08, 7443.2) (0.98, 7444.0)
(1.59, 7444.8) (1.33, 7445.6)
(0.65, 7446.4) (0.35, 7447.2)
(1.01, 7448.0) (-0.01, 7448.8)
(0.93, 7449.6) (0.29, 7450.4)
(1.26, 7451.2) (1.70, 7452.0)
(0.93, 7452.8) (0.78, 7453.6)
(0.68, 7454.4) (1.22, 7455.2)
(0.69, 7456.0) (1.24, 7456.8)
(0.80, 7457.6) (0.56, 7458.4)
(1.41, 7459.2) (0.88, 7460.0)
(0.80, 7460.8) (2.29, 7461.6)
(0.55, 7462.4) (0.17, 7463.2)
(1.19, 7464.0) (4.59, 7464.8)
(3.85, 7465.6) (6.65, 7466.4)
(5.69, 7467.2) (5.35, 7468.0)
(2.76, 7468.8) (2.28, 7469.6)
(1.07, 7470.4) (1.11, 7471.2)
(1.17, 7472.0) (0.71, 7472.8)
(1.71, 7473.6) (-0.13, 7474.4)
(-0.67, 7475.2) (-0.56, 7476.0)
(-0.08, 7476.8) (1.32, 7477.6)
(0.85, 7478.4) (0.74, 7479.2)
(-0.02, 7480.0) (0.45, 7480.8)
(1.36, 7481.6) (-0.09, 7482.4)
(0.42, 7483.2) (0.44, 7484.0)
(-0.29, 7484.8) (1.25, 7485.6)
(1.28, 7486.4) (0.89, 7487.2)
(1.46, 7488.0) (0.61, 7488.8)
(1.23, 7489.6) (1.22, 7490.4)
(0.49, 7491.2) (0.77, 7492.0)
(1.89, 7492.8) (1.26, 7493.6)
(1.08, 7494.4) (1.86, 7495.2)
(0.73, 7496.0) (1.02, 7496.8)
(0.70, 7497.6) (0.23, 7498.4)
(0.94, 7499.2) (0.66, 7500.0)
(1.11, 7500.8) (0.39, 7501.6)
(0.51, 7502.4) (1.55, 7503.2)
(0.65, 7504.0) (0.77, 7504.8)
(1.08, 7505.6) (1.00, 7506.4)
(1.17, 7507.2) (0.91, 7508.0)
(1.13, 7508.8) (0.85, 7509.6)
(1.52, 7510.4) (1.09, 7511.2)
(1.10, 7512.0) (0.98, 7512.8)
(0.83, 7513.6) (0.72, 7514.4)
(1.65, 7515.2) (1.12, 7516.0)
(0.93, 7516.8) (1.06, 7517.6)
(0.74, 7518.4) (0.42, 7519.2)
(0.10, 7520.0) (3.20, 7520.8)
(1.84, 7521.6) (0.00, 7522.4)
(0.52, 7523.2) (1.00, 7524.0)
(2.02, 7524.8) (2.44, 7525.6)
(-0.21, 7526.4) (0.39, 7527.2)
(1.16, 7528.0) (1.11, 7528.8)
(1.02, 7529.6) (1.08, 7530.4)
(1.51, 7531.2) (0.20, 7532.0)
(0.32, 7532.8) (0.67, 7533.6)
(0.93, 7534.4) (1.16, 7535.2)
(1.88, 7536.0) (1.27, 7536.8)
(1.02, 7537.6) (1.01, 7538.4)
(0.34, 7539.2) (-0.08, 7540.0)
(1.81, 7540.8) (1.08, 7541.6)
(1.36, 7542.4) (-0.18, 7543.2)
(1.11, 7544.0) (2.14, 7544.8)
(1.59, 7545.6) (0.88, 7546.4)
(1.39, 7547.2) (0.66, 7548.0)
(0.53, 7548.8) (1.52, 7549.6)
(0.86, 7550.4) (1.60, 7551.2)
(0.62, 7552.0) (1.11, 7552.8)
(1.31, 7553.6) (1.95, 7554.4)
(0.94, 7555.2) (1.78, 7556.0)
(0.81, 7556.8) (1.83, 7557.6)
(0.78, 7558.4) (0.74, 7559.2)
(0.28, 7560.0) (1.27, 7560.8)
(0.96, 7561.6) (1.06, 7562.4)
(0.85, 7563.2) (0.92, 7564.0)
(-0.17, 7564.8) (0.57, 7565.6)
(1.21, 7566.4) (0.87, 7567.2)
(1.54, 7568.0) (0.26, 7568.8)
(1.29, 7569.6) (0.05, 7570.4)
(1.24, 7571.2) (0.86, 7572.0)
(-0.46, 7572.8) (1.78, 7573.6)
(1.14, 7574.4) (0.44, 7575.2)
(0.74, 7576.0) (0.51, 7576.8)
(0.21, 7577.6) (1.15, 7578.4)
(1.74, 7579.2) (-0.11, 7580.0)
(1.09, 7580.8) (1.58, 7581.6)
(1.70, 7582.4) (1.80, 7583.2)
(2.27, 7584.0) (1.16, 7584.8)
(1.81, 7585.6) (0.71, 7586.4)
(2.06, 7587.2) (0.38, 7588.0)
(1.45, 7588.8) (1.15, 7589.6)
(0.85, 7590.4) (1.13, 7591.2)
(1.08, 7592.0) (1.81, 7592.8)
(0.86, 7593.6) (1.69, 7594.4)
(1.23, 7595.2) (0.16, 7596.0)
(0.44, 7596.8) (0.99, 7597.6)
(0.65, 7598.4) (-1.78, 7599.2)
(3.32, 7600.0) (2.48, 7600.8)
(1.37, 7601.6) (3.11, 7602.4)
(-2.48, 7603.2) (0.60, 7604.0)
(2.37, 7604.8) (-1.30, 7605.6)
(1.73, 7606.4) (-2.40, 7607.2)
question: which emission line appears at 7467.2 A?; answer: Hbeta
